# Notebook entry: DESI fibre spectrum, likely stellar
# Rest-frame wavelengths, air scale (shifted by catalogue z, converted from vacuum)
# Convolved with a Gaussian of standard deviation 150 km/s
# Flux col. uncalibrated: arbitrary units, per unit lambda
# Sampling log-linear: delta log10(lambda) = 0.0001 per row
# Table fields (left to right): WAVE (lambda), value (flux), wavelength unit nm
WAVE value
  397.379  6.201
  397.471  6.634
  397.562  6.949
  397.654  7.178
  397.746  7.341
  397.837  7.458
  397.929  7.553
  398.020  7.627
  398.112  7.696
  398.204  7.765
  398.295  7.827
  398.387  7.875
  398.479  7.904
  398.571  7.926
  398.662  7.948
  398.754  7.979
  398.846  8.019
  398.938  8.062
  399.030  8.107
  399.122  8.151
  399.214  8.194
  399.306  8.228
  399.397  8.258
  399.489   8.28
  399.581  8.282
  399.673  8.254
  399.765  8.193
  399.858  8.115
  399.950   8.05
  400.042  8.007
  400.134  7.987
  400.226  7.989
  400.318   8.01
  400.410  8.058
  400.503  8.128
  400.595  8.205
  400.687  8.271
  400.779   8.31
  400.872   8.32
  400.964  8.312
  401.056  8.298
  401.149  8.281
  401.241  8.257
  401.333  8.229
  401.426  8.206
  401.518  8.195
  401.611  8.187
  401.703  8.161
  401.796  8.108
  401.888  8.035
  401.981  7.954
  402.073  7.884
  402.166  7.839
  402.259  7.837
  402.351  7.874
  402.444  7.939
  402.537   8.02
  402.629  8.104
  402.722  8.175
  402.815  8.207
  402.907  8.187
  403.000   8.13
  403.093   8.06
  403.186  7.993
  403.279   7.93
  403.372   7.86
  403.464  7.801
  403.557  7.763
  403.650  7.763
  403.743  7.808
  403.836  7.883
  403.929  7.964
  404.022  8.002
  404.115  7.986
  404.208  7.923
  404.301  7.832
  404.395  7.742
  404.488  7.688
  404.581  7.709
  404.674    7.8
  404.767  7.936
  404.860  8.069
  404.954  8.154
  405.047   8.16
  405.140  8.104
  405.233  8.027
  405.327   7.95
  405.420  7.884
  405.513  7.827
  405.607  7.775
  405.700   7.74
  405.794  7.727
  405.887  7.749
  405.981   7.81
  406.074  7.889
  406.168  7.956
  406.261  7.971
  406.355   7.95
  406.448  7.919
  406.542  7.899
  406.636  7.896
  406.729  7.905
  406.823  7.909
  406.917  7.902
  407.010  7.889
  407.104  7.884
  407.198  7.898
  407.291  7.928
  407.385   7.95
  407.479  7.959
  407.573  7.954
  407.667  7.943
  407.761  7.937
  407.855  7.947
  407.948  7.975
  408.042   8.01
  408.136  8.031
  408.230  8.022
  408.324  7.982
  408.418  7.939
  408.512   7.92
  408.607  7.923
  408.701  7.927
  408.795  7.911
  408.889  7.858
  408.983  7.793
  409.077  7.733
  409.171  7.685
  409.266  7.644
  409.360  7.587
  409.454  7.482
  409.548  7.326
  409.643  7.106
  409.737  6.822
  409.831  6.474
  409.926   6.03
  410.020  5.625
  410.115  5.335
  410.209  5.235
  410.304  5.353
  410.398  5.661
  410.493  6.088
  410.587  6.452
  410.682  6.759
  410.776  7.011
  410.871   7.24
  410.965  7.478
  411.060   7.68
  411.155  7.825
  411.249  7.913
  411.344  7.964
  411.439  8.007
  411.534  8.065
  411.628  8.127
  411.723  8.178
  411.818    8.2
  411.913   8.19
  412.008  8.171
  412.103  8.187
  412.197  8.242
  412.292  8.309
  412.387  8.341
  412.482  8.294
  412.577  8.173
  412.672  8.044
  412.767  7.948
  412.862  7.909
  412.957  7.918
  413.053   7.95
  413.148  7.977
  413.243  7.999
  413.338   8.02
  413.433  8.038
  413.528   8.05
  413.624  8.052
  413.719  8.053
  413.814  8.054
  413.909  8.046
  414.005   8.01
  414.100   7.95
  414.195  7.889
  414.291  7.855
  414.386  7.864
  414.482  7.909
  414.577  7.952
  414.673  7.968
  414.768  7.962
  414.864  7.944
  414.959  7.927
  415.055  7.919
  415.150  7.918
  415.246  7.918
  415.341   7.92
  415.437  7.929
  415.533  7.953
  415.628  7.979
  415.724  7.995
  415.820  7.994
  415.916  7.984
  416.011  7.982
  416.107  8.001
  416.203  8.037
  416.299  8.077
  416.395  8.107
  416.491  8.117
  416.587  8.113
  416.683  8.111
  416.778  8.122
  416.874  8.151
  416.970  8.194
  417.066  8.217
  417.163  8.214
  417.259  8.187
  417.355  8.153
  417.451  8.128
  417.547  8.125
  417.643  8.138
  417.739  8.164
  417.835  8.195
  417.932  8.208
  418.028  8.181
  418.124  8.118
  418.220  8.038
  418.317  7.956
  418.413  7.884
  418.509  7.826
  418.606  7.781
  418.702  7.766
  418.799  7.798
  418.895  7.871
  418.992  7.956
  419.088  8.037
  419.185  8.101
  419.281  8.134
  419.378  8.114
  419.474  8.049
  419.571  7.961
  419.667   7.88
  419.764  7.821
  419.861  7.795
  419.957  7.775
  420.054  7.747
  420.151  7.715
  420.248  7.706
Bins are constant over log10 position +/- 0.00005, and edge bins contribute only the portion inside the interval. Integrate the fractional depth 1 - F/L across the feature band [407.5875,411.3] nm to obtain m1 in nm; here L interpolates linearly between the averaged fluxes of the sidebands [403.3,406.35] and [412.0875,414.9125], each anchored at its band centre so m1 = 0.33 nm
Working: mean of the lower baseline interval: 7.88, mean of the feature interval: 7.25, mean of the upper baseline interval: 8.03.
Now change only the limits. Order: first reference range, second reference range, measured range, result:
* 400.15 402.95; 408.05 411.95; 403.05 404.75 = 0.01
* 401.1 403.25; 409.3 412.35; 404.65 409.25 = -0.20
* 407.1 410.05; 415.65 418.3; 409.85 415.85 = 0.17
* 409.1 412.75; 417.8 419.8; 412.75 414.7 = -0.11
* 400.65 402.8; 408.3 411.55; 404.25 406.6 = -0.06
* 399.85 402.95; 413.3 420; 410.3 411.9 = 0.14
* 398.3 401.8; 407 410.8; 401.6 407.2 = -0.15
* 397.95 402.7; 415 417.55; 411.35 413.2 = -0.01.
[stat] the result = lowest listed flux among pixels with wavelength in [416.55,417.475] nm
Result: 8.111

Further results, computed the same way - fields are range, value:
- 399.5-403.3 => 7.837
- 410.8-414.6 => 7.24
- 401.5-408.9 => 7.688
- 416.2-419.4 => 7.766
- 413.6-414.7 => 7.855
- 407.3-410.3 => 5.235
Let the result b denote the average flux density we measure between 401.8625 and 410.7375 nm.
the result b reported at 7.67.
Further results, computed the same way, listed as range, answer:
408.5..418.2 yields 7.76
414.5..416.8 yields 8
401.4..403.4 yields 8.04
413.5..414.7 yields 7.97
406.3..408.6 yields 7.94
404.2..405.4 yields 7.93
